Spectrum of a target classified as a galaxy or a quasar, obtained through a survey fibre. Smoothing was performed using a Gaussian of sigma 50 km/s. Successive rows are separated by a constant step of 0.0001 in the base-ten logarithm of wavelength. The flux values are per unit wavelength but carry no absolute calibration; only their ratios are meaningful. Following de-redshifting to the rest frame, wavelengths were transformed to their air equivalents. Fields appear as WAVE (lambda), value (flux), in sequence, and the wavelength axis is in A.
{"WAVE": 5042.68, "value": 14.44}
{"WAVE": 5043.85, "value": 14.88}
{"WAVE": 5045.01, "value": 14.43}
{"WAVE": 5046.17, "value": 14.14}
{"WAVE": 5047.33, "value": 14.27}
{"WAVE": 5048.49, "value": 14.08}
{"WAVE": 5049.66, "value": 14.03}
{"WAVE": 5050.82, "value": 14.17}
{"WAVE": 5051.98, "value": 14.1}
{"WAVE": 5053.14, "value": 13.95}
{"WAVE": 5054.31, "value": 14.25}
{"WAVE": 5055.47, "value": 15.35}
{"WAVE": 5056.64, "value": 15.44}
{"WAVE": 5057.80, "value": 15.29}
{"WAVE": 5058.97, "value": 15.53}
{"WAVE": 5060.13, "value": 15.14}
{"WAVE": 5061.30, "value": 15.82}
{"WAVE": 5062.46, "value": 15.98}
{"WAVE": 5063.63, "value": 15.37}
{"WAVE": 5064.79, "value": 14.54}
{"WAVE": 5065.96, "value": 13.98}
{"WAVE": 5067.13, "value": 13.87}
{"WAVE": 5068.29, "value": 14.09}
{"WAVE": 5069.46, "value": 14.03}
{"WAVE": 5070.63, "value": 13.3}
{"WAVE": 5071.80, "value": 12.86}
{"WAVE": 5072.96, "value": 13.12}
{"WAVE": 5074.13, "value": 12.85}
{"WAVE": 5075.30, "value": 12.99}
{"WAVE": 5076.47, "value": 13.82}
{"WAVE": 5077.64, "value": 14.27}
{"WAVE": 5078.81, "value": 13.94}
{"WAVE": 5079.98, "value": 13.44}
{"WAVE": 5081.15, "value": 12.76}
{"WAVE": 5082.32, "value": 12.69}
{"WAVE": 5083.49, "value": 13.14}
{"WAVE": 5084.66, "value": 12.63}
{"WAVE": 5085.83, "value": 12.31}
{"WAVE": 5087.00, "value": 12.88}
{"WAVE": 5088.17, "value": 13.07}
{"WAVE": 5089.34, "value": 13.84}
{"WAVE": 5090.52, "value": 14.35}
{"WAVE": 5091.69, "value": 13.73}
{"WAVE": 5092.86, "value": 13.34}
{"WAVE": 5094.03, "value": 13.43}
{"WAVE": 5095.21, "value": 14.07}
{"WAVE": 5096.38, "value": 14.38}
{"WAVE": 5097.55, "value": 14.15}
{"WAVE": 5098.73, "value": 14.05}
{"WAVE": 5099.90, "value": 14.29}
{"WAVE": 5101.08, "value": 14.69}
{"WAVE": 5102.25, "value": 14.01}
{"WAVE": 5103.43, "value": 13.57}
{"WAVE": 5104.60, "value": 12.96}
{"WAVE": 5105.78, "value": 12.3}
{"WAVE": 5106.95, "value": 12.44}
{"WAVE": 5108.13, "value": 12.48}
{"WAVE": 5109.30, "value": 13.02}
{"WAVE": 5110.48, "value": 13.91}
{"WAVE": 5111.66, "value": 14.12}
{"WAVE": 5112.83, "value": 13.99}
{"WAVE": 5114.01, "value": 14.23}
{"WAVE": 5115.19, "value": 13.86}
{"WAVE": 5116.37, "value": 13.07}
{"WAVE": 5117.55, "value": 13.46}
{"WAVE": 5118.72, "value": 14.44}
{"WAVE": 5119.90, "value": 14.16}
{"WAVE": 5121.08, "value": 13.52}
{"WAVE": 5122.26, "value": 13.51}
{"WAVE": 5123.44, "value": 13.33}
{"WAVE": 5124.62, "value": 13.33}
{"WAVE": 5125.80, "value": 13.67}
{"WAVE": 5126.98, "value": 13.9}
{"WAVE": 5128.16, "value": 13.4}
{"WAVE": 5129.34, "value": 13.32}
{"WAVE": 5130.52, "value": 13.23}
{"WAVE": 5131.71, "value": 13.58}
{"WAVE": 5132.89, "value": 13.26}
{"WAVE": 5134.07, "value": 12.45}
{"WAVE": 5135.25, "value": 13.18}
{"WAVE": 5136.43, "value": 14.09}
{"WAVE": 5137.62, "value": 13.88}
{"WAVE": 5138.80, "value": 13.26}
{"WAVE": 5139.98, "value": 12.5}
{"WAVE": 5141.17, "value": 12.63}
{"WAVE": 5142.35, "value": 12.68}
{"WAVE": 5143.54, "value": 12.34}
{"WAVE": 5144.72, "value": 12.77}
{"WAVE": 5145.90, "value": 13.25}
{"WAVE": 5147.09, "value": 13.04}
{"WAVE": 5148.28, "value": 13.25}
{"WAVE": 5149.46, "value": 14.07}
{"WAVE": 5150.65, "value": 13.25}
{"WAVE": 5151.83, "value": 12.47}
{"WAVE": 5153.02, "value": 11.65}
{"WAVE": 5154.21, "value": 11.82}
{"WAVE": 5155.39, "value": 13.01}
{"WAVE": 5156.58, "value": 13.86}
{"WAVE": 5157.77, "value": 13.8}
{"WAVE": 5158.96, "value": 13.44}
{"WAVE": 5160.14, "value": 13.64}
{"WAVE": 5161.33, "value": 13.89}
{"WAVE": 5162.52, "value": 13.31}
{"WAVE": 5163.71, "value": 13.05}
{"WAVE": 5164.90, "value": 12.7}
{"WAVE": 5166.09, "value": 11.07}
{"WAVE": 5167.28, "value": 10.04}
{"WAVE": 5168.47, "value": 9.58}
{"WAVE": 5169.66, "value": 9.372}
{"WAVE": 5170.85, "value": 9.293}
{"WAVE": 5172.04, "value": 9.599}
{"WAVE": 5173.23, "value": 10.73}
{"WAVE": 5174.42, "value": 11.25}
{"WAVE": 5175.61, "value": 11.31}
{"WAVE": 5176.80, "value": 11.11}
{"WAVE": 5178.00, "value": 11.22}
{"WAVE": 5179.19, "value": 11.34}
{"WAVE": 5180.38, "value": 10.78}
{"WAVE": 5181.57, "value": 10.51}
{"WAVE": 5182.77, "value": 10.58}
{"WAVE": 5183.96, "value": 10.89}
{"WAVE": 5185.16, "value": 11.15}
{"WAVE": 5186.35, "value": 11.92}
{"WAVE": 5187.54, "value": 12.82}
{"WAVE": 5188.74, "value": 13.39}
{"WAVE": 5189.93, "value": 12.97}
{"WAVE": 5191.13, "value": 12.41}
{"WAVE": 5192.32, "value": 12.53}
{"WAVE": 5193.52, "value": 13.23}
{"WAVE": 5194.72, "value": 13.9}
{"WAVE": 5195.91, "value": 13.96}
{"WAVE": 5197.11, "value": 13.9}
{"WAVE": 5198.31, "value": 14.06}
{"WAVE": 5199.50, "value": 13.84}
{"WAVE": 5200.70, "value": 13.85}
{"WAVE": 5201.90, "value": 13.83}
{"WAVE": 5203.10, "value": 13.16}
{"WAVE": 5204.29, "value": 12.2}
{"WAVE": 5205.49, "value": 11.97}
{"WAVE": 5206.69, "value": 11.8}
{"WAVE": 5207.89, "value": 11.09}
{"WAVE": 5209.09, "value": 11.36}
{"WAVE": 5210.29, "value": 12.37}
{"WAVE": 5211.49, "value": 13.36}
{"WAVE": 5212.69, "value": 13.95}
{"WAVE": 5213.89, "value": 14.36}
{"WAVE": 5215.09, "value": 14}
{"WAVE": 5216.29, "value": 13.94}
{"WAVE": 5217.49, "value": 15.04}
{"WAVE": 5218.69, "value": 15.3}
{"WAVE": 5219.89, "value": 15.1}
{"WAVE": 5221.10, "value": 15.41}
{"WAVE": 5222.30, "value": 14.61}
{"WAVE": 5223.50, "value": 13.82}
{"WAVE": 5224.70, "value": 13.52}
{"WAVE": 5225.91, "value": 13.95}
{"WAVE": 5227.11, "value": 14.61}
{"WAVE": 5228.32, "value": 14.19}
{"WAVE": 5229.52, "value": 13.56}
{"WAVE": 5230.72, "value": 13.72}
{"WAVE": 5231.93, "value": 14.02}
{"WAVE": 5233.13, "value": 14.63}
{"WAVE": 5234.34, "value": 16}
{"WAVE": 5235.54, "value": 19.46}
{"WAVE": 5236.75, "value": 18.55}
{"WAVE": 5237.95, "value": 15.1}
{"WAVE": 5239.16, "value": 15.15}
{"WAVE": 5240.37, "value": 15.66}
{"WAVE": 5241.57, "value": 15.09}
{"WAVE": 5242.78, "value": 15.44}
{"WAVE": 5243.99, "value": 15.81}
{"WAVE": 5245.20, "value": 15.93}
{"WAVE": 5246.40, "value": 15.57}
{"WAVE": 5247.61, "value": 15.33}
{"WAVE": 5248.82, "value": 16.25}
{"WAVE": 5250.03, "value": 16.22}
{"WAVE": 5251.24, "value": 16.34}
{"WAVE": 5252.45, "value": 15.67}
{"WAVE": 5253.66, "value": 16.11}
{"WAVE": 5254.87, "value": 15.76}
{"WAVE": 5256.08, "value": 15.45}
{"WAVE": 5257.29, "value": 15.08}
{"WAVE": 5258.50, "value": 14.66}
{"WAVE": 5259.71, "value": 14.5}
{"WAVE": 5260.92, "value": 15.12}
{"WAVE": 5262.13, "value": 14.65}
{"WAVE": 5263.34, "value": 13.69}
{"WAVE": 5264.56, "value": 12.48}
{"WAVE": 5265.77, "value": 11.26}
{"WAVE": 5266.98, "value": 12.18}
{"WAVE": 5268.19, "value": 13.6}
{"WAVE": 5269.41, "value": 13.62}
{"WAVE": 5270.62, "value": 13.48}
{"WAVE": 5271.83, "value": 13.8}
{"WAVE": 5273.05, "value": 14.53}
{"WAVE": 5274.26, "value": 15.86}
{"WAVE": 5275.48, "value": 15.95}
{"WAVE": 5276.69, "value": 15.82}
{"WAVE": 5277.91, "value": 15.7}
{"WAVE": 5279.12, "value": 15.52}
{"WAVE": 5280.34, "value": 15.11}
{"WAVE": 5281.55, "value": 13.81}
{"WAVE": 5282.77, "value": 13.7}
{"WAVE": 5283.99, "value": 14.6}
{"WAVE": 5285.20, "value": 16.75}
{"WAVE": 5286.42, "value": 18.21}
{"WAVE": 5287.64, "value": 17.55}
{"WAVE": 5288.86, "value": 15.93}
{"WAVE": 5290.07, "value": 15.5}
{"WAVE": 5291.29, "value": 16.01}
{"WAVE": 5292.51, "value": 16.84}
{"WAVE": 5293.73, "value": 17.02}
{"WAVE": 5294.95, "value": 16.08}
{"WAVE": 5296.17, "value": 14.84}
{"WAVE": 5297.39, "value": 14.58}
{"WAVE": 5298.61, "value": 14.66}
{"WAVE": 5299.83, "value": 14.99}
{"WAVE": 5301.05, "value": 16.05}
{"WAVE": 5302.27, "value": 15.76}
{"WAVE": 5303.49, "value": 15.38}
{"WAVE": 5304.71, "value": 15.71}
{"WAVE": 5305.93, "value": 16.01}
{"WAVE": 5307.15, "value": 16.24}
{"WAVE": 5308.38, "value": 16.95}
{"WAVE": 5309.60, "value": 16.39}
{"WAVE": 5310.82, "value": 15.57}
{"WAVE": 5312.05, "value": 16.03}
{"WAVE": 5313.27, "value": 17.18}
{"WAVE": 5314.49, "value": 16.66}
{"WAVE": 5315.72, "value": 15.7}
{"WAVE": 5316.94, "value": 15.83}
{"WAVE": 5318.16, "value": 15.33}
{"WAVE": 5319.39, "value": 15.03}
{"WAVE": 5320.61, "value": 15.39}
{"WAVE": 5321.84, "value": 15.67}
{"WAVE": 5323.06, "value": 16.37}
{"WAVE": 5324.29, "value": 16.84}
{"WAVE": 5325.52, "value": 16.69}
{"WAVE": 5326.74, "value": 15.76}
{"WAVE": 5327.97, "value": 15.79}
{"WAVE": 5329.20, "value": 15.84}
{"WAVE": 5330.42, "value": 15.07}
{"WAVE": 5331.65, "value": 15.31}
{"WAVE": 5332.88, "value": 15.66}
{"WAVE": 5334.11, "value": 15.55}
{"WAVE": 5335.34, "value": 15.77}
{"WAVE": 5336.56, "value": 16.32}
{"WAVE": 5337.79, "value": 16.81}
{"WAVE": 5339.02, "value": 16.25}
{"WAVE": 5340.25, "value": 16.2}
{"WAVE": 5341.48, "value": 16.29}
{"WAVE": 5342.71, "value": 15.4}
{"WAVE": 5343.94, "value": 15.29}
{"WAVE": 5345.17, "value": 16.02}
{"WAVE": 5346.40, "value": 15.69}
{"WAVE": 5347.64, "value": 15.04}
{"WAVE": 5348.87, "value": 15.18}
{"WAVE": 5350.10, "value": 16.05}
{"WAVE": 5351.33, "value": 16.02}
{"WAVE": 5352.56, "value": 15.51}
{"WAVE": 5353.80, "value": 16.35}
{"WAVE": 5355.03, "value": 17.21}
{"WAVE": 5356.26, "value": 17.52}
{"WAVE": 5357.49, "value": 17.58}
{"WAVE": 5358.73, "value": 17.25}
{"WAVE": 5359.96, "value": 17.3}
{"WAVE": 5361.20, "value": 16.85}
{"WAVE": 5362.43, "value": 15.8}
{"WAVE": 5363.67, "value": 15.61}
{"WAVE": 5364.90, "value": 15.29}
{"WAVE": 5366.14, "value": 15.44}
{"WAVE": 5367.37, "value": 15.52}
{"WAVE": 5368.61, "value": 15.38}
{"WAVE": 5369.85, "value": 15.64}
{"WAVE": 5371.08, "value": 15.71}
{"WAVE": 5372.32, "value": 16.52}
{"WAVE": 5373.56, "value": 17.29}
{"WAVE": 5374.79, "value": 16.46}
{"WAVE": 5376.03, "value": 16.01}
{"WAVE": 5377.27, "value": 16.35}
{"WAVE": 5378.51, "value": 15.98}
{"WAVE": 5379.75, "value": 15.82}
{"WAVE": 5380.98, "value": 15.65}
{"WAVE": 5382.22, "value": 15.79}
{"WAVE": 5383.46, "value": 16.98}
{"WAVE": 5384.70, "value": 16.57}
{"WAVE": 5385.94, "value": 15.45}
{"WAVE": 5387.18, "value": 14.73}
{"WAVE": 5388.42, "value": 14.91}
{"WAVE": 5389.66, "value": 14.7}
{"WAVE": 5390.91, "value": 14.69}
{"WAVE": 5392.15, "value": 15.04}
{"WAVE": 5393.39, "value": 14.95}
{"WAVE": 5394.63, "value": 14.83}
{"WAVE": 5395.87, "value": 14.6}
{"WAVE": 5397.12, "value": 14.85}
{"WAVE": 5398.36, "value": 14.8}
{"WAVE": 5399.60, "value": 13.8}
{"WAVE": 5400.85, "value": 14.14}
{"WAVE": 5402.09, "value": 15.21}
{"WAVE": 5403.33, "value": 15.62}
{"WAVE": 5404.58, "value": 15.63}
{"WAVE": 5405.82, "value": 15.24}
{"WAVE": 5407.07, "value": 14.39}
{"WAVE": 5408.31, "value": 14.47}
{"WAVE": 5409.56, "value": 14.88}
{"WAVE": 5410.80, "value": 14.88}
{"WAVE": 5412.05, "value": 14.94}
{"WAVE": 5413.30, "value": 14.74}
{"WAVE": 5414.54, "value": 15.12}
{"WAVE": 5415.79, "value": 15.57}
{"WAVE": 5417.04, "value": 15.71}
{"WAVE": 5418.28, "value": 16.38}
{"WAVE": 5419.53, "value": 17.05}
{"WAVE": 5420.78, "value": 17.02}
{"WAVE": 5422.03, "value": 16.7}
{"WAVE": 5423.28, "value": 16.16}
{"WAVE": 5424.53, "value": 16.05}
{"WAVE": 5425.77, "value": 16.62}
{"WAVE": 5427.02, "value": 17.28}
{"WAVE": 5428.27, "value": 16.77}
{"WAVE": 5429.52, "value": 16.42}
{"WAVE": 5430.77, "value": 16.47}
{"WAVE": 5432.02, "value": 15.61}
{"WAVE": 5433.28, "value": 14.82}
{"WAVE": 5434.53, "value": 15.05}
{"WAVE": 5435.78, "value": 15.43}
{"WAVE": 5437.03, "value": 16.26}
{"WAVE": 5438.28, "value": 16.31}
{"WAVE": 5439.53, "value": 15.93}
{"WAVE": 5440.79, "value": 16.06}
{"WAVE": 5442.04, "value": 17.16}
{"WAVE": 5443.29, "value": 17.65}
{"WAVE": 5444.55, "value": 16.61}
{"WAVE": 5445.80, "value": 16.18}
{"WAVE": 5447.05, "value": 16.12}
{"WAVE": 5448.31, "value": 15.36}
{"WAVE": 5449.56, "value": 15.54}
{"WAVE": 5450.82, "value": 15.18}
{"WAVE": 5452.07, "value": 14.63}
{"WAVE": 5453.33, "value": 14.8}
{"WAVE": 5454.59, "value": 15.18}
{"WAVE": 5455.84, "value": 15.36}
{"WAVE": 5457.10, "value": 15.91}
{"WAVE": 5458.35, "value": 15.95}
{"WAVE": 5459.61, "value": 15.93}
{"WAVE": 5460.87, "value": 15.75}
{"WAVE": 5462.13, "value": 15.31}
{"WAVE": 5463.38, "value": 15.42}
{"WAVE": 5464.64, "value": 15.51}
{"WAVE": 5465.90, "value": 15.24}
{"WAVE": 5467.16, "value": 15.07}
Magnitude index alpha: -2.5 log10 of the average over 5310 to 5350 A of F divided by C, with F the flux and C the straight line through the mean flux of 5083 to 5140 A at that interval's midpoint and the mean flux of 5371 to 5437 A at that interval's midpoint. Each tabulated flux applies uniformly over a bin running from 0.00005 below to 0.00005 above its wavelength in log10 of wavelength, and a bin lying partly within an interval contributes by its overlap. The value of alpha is -0.06 mag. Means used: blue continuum 13.5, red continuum 15.6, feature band 15.9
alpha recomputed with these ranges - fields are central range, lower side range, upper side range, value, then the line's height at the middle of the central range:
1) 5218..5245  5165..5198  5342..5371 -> -0.178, 12.8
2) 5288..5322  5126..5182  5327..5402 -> -0.074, 14.8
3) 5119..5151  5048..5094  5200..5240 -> 0.059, 14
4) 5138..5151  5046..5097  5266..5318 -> 0.115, 14.5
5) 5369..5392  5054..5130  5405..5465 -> -0.024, 15.5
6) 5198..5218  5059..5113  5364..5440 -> 0.101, 14.4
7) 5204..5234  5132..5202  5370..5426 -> -0.047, 13.1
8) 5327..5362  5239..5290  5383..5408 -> -0.074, 15.1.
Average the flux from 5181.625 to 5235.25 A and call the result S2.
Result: 13.4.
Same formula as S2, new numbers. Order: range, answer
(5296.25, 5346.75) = 15.8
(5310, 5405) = 15.8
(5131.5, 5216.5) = 12.5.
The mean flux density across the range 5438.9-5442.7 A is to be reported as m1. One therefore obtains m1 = 16.4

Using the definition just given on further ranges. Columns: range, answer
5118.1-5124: 13.8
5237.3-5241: 15.4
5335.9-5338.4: 16.6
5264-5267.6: 12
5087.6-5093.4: 13.7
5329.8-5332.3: 15.2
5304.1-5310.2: 16.3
